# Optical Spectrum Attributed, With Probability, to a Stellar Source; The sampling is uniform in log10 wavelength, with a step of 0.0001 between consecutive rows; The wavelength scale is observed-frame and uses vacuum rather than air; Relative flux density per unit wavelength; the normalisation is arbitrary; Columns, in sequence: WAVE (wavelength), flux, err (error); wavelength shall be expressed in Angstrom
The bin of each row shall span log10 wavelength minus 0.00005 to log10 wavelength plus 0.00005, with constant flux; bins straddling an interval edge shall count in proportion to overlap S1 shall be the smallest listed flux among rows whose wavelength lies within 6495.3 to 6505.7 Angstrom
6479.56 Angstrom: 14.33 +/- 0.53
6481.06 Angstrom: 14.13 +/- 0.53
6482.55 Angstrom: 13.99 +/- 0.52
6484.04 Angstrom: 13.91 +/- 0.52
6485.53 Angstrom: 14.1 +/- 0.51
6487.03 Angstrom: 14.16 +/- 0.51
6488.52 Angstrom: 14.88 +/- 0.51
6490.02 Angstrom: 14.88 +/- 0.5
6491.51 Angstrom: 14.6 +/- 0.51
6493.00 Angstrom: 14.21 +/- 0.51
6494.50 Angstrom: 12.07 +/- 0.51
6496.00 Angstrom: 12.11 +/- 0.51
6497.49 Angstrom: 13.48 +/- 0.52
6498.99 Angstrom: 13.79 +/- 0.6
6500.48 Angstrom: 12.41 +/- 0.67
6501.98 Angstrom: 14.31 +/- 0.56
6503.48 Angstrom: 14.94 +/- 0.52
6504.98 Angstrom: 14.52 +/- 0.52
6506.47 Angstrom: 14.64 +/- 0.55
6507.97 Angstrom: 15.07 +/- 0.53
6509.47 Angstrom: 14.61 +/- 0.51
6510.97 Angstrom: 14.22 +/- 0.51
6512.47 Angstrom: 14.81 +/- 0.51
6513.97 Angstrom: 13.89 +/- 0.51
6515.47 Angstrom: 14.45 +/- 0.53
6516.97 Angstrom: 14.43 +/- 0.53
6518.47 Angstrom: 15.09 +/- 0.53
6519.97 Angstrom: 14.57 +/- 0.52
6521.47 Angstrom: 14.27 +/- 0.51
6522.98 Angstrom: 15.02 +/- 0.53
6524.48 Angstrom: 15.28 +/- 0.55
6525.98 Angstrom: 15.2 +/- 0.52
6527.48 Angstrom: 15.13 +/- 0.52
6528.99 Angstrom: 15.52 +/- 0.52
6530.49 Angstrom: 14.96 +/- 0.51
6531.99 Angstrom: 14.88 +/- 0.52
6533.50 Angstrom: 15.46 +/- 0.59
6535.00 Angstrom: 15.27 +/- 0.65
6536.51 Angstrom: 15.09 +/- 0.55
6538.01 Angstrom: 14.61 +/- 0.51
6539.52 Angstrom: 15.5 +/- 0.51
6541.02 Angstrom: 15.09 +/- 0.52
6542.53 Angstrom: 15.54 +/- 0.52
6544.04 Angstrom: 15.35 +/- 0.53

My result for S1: 12.11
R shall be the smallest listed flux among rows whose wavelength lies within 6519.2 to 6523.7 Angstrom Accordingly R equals 14.27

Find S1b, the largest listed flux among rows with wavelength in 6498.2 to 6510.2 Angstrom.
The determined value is 15.07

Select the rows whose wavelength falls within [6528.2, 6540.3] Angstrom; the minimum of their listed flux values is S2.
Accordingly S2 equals 14.61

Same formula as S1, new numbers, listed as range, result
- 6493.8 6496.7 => 12.07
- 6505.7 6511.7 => 14.22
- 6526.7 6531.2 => 14.96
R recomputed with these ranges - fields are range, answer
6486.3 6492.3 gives 14.16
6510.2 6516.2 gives 13.89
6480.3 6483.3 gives 13.99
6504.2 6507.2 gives 14.52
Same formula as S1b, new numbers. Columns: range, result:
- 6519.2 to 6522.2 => 14.57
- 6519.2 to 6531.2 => 15.52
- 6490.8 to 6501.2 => 14.6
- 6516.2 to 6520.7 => 15.09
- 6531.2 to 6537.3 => 15.46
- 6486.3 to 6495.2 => 14.88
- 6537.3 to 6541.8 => 15.5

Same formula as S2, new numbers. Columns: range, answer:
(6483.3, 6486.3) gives 13.91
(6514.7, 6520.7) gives 14.43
